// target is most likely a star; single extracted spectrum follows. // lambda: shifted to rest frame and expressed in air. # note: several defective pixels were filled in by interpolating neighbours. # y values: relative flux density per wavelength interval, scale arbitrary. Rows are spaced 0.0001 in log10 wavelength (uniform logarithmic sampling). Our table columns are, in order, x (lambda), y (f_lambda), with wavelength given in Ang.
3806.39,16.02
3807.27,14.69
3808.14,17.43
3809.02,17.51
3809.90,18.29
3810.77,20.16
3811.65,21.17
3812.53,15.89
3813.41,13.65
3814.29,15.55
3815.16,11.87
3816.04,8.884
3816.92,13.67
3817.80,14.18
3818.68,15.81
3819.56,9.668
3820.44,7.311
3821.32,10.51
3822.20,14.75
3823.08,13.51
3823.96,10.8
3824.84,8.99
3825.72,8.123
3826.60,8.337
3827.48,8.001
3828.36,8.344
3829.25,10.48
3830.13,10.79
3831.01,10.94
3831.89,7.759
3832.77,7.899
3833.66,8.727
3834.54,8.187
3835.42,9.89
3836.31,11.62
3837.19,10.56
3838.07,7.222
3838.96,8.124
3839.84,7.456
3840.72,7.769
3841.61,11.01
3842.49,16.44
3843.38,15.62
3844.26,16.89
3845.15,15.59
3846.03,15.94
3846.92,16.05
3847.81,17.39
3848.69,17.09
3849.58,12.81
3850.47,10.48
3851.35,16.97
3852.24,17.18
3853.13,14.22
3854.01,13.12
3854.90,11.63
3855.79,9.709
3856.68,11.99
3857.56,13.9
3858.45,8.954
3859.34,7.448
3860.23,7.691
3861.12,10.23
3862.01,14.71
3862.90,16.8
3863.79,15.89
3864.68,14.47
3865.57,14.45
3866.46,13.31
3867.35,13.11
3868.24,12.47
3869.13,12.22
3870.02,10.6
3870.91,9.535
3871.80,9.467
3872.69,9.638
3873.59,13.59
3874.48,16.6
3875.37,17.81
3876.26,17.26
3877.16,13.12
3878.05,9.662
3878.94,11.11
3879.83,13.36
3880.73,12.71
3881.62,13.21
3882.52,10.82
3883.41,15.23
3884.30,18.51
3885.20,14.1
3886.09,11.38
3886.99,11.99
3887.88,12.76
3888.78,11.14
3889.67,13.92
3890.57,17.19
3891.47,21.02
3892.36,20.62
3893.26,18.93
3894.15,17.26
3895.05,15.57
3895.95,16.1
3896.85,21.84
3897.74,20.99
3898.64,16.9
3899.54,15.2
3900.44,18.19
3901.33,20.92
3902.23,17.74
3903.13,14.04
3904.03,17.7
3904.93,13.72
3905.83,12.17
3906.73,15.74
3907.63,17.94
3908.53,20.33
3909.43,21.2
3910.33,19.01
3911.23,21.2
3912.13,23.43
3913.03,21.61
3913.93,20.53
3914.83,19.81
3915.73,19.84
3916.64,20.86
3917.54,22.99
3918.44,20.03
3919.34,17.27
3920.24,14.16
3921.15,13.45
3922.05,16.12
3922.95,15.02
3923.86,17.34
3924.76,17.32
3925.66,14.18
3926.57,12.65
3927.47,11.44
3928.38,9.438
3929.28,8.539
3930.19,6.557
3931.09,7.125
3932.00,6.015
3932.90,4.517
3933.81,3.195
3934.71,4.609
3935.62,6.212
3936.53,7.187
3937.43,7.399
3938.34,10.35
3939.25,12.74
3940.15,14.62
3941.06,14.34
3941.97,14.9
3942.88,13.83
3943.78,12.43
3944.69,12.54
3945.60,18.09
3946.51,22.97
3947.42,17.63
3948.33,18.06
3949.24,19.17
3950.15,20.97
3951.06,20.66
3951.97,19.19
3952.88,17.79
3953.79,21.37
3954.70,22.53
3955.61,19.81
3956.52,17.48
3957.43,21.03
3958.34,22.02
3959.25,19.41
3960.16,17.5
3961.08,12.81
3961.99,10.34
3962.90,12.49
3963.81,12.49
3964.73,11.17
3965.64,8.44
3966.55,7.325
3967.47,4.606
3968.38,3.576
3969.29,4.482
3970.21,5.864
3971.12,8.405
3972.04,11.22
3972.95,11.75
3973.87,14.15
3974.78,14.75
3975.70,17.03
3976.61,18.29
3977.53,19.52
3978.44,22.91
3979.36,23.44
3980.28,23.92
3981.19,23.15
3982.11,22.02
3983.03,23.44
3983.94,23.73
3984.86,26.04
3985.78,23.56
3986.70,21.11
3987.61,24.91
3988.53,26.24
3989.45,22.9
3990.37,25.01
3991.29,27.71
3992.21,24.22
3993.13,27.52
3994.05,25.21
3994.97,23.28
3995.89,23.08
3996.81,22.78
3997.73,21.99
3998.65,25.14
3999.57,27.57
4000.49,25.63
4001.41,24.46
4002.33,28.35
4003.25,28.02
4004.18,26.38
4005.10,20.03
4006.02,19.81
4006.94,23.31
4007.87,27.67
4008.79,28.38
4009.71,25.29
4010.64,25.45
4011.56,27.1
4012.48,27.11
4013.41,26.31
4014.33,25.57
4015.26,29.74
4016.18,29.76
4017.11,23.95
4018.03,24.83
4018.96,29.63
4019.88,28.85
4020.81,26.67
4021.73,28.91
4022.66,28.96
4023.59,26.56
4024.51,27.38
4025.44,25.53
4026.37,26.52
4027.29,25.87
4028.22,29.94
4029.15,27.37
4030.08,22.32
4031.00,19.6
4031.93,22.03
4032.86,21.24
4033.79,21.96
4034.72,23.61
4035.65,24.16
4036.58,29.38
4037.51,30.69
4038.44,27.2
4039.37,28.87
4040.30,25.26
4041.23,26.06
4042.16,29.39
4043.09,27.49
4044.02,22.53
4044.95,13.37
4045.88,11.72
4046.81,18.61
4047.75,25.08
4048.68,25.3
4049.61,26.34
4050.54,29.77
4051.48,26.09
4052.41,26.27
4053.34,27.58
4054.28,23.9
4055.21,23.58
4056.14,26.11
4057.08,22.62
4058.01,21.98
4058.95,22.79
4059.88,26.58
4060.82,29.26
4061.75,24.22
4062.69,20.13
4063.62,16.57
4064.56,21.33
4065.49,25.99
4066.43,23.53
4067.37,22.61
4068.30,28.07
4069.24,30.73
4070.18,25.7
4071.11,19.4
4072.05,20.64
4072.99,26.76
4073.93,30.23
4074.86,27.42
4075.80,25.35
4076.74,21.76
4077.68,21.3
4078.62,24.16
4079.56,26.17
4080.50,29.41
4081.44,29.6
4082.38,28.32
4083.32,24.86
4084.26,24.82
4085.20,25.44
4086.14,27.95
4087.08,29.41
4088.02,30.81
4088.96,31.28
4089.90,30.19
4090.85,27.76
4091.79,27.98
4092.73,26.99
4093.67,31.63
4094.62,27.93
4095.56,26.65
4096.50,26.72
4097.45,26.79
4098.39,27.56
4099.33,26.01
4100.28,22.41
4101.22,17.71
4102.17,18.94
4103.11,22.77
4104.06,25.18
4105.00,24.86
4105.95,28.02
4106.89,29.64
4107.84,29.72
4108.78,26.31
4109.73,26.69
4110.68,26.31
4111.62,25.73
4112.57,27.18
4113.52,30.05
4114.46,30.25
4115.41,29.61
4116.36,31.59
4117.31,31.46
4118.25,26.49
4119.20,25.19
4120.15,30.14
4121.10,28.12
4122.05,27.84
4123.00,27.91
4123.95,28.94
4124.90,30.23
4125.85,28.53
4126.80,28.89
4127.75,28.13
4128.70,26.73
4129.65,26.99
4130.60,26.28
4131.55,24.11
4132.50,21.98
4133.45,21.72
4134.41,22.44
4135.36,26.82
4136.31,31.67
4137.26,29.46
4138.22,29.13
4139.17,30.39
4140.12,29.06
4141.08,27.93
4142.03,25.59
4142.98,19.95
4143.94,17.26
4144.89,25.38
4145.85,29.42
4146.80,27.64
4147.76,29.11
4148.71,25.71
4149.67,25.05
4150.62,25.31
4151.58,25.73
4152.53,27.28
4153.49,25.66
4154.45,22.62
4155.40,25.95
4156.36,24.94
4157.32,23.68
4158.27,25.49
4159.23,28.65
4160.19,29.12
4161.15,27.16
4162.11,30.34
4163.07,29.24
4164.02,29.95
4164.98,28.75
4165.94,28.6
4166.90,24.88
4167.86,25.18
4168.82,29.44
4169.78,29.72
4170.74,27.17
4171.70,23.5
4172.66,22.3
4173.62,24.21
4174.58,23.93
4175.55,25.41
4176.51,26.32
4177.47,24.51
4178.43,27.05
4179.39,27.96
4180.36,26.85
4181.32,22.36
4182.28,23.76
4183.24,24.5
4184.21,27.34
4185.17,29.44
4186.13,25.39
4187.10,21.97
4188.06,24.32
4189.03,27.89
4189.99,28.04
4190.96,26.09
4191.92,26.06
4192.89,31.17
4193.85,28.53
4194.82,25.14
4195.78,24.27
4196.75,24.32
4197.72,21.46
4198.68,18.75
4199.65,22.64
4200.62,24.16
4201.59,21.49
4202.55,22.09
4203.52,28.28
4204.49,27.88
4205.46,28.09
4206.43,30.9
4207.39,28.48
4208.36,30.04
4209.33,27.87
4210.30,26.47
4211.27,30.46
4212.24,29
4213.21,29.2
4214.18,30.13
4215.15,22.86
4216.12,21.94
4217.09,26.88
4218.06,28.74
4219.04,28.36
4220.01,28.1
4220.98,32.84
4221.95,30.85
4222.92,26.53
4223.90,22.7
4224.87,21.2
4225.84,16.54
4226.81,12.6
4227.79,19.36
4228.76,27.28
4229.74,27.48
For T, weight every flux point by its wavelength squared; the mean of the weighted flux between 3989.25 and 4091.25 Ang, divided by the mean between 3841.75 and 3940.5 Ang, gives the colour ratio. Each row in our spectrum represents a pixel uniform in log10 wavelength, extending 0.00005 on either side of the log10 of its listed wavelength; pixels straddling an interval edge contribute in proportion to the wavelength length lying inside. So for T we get 1.91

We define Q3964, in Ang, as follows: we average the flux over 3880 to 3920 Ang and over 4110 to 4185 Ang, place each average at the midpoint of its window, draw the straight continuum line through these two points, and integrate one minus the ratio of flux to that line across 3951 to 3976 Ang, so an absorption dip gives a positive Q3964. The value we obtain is 7.5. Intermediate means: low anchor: 17.3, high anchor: 26.8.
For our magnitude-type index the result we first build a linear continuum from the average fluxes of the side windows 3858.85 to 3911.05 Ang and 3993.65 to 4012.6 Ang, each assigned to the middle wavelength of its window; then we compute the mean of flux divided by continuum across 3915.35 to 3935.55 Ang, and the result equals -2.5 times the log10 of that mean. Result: 0.39 mag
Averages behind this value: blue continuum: 14.9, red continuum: 25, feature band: 12.7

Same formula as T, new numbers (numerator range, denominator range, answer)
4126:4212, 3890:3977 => 1.95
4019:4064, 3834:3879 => 2.16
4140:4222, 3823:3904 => 2.33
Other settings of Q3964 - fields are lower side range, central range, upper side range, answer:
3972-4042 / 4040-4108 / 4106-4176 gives 1.31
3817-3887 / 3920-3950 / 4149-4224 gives 6.52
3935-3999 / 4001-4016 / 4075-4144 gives -4.21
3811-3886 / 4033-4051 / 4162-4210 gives -3.78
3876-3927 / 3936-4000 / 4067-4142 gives 7.49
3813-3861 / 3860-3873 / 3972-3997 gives 1.20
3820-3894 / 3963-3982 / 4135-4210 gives 4.49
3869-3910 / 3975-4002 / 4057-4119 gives -3.74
